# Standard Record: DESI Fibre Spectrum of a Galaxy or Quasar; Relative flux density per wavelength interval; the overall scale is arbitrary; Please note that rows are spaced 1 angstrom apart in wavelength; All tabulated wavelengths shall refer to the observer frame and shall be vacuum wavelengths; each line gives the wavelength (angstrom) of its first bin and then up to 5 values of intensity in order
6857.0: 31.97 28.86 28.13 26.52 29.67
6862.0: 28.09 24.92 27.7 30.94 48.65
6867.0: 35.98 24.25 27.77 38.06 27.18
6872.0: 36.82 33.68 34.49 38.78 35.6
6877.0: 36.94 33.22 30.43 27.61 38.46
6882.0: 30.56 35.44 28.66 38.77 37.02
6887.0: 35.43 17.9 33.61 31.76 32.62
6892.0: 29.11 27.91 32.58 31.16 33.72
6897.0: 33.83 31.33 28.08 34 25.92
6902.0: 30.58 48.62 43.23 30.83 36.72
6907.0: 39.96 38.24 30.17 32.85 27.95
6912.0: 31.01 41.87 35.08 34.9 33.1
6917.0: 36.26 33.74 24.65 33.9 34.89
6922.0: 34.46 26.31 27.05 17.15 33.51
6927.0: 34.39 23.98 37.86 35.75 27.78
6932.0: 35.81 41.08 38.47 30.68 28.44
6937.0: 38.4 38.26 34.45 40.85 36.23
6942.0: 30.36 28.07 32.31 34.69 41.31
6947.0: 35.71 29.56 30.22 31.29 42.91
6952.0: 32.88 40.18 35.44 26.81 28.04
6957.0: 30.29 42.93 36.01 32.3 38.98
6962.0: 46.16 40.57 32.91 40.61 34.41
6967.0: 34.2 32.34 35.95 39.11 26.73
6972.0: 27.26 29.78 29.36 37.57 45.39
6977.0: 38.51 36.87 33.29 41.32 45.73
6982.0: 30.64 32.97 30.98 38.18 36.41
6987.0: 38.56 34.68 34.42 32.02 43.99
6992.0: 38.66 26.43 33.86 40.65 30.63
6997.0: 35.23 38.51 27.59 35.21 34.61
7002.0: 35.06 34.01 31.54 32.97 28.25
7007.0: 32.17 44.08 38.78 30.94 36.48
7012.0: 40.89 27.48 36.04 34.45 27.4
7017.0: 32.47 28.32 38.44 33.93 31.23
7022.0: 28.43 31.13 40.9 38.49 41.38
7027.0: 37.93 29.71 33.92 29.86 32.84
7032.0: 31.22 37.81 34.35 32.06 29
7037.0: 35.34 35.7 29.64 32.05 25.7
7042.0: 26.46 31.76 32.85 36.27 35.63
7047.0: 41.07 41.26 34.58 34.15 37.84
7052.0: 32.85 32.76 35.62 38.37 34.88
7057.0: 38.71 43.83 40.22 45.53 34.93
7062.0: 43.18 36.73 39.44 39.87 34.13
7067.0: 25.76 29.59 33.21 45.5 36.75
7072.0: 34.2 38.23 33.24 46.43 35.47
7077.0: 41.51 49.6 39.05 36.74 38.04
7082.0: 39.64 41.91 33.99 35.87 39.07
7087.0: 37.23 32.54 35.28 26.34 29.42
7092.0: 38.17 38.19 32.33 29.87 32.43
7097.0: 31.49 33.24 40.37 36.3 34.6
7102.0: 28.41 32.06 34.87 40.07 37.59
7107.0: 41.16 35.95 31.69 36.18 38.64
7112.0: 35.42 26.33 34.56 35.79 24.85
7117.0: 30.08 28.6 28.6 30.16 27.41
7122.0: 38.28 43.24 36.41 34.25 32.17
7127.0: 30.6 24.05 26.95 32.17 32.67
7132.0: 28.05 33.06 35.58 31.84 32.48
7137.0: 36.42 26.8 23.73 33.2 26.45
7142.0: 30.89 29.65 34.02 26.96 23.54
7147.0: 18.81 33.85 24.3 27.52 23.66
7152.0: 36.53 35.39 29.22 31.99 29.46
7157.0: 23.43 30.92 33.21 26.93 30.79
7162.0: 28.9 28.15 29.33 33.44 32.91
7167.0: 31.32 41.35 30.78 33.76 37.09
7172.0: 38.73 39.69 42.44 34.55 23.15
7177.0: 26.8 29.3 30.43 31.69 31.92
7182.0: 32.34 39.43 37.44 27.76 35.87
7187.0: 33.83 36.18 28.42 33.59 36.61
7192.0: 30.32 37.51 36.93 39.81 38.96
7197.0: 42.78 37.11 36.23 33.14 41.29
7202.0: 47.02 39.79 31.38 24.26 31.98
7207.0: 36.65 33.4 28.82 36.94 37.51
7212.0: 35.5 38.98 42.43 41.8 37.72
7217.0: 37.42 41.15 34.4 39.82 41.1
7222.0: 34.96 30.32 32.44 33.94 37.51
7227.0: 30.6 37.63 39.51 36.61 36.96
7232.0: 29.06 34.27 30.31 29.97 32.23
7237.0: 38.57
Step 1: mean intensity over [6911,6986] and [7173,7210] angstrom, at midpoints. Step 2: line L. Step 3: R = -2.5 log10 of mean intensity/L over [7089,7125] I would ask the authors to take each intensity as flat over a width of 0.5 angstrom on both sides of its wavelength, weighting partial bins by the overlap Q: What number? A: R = 0.02 mag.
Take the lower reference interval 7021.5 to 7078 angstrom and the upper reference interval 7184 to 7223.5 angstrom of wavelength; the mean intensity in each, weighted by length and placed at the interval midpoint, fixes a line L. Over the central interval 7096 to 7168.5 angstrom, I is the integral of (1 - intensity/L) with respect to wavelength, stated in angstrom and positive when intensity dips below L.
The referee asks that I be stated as 8.6 angstrom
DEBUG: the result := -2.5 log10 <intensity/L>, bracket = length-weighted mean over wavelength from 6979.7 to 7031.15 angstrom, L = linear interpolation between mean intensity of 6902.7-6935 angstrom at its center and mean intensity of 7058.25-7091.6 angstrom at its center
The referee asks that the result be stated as 0.032 mag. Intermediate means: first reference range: 33.7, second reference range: 37.3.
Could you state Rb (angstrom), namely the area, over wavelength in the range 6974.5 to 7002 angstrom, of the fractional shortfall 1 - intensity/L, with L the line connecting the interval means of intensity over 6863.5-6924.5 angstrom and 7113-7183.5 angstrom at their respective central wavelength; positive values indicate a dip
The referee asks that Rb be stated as -3.0 angstrom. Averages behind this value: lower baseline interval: 33.2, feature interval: 36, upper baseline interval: 31.2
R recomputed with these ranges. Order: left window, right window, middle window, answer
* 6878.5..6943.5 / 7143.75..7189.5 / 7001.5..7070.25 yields -0.081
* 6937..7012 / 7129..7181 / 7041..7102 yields -0.107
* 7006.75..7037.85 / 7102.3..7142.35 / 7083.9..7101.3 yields -0.042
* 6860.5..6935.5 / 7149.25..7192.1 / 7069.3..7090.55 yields -0.169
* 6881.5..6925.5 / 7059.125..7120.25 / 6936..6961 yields -0.040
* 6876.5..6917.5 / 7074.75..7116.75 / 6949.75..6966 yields -0.066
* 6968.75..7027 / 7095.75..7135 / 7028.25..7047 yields 0.055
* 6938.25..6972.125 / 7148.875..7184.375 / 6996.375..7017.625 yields 0.007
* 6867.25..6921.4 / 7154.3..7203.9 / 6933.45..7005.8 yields -0.052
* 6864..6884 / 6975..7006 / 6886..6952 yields 0.039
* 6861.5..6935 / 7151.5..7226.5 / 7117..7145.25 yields 0.097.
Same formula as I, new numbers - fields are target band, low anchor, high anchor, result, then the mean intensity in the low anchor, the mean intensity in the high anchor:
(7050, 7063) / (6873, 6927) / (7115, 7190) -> -2.5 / 32.9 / 31.3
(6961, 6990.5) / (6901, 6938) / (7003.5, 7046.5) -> -2.1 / 33.6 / 33.4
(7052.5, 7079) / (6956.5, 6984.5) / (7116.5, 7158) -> -4.3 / 35.8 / 30.3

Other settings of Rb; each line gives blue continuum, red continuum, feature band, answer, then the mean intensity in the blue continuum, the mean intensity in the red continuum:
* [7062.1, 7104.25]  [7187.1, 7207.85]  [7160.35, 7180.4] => 1.8 angstrom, 36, 35.9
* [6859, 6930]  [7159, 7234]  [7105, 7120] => 0.4 angstrom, 32.5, 34.8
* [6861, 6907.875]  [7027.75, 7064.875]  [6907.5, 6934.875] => 0.7 angstrom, 33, 35.2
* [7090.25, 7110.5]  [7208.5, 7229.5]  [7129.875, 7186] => 7.0 angstrom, 34.6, 36.7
